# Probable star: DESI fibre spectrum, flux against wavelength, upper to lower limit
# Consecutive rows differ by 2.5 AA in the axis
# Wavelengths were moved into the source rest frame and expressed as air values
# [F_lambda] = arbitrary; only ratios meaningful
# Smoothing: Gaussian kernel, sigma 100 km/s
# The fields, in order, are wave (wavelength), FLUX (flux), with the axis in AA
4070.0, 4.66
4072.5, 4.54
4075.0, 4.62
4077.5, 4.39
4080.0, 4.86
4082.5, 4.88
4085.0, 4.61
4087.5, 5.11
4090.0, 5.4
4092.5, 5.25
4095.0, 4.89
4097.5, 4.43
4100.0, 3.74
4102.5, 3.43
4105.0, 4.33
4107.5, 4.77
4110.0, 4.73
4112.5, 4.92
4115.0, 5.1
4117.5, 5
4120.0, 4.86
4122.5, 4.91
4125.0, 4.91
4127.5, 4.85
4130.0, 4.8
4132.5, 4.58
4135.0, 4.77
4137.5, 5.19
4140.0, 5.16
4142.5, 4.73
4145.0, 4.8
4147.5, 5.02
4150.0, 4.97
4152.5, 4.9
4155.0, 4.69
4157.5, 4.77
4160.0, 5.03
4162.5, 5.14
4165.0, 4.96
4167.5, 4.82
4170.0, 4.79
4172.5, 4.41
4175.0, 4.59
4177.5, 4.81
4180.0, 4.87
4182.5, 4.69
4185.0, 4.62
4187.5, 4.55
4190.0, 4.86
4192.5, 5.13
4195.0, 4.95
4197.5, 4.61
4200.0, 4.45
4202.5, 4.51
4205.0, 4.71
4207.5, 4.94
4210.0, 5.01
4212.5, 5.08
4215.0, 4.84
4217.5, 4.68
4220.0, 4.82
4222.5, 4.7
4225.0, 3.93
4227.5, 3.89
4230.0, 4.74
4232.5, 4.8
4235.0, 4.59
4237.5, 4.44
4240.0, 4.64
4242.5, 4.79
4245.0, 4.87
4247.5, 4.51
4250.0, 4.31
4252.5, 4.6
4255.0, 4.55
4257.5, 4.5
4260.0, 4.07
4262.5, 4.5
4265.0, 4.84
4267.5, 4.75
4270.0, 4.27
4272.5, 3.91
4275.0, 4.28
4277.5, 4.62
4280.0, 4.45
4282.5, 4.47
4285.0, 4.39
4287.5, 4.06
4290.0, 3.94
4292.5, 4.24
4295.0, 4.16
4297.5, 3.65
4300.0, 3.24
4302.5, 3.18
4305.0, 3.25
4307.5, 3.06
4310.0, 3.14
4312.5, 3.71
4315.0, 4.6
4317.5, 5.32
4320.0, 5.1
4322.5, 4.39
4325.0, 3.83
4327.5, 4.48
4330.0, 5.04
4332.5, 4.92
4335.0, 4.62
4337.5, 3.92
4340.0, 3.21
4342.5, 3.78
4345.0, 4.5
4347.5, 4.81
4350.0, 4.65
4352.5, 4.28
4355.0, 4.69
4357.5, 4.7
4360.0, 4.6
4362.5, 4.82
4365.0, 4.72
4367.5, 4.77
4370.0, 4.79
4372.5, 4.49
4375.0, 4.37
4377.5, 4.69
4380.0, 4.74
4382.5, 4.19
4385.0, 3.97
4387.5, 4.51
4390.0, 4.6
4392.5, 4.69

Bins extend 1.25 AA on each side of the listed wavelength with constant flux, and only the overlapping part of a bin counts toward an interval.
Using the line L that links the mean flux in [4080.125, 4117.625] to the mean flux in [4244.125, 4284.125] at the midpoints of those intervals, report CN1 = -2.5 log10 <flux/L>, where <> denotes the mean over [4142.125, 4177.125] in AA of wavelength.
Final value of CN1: -0.05 mag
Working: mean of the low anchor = 4.7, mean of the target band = 4.83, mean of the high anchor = 4.46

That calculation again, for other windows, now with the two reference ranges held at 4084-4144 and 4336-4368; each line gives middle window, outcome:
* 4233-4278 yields 0.01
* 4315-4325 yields -0.07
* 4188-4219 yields -0.04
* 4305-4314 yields 0.32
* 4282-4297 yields 0.08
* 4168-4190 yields 0.00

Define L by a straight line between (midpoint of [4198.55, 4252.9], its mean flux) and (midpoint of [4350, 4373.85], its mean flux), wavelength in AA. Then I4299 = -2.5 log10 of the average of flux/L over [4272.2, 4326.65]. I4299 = 0.148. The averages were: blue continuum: 4.63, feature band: 4.05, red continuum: 4.65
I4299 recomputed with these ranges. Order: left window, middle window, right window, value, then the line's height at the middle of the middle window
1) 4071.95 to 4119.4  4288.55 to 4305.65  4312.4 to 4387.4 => 0.23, 4.54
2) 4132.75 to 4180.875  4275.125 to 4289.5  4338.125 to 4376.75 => 0.06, 4.62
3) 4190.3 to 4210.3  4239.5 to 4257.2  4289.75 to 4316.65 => -0.08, 4.26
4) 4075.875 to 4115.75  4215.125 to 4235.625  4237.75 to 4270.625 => 0.01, 4.58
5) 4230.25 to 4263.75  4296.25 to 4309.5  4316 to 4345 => 0.34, 4.47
